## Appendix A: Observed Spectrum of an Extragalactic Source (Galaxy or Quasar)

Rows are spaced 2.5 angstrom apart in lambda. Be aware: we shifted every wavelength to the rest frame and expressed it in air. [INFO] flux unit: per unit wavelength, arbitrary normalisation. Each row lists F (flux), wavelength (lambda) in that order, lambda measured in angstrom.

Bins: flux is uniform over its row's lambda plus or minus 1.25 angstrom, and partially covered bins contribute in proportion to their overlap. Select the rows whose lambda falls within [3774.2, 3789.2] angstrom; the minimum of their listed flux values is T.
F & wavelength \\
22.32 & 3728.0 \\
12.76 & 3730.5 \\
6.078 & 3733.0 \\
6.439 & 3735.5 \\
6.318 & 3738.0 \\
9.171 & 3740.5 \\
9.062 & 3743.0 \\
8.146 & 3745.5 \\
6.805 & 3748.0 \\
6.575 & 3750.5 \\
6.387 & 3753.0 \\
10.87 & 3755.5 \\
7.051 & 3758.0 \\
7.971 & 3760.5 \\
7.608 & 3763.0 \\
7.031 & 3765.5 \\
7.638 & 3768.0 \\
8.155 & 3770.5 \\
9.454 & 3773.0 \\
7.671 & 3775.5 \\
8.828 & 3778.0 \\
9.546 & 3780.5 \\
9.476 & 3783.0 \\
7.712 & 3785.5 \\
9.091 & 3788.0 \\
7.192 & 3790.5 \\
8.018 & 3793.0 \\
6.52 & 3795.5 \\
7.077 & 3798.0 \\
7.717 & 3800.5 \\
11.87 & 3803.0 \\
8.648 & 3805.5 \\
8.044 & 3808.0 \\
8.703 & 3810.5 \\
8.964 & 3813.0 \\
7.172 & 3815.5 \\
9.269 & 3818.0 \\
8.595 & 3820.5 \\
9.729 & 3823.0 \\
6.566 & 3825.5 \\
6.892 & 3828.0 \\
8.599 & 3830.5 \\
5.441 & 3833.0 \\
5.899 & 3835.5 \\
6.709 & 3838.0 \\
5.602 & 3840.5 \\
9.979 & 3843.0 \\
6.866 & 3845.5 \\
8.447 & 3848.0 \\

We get 7.671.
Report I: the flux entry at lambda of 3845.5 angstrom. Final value 6.866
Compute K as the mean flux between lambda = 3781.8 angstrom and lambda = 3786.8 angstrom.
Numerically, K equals 8.59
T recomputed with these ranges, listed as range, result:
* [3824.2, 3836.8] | 5.441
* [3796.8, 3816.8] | 7.077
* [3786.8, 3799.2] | 6.52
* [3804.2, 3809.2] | 8.044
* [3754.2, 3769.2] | 7.031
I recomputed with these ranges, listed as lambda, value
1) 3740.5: 9.171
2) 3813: 8.964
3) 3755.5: 10.87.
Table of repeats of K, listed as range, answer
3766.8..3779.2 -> 8.35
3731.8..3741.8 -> 7.02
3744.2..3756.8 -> 7.76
